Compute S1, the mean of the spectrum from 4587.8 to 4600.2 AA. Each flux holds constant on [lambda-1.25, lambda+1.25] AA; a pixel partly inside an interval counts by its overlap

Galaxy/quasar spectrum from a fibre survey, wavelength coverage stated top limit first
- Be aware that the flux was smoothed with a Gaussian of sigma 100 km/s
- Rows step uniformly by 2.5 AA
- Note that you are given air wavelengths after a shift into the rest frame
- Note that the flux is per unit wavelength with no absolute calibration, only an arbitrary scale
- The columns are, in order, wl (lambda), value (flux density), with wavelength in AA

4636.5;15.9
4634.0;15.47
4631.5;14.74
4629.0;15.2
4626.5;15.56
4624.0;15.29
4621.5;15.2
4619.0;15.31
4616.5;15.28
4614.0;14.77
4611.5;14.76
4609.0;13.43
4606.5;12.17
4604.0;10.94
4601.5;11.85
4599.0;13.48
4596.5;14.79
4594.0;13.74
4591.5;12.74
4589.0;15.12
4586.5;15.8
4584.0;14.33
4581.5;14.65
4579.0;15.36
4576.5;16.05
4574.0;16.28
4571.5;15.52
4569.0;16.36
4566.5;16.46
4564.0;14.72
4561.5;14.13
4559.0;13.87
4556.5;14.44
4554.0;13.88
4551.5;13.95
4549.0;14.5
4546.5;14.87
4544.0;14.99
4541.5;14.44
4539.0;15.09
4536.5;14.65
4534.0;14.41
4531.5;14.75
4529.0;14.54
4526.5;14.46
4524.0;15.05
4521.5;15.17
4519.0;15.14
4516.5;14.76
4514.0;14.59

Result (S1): 14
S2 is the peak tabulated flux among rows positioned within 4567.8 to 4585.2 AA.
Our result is 16.36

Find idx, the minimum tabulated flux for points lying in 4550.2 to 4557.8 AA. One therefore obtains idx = 13.88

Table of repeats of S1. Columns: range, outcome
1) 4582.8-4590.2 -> 15.1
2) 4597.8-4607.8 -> 12.1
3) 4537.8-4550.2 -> 14.8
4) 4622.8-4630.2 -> 15.4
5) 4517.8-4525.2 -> 15.1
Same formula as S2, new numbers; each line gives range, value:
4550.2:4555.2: 13.95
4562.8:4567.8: 16.46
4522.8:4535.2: 15.05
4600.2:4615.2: 14.77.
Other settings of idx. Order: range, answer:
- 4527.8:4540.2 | 14.41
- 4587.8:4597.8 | 12.74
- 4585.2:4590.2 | 15.12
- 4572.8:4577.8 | 16.05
